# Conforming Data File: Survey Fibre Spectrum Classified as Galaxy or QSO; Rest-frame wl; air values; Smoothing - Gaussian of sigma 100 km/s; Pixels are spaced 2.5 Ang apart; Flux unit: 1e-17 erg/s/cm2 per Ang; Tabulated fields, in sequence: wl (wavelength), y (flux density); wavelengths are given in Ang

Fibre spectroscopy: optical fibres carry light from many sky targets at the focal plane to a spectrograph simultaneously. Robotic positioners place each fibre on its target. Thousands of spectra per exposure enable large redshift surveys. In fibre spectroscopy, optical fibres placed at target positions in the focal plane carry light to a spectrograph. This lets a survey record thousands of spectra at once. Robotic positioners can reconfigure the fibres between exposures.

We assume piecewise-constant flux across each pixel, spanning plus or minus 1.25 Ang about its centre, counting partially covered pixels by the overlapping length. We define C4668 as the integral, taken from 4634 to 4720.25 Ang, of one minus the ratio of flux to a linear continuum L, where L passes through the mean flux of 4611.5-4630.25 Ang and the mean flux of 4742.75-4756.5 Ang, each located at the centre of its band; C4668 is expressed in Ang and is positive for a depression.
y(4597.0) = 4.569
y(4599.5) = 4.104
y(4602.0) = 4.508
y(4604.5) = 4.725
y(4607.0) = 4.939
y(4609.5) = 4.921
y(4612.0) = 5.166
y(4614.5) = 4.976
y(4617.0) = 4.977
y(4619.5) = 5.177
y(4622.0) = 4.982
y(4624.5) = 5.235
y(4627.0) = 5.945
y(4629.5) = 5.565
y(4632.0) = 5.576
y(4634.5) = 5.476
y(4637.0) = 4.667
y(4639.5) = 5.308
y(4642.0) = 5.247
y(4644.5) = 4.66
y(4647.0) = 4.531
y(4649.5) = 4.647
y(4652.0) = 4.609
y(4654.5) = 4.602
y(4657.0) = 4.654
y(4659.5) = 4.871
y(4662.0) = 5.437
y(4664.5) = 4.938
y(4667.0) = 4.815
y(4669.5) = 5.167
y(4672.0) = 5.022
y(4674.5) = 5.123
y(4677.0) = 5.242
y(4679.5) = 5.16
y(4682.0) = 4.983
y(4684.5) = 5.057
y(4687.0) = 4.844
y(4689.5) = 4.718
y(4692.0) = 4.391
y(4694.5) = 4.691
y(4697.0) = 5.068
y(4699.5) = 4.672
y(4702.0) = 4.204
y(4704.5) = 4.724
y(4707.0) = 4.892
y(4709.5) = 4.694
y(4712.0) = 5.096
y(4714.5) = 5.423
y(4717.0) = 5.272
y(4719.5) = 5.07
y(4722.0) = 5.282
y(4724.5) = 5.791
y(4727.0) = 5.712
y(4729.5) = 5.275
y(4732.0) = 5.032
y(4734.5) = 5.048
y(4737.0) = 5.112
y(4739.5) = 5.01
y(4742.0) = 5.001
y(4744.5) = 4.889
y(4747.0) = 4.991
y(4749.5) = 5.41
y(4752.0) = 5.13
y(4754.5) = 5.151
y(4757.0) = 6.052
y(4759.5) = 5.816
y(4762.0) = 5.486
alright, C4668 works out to 5.00 Ang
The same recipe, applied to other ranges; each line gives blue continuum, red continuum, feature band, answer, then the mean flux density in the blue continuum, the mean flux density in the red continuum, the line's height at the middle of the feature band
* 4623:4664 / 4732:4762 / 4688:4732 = 1.5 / 5.06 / 5.24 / 5.18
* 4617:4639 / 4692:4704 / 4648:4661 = 0.9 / 5.31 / 4.63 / 5.05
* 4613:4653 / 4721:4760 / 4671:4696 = 1.3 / 5.1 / 5.28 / 5.19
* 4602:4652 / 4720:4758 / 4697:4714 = 1.4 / 5.06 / 5.25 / 5.19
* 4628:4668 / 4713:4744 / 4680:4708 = 2.0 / 4.98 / 5.24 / 5.13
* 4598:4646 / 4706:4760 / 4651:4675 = 0.9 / 5.06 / 5.23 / 5.12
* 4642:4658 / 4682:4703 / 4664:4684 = -1.5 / 4.67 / 4.73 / 4.7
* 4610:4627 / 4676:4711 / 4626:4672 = -0.2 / 5.14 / 4.81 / 5.01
